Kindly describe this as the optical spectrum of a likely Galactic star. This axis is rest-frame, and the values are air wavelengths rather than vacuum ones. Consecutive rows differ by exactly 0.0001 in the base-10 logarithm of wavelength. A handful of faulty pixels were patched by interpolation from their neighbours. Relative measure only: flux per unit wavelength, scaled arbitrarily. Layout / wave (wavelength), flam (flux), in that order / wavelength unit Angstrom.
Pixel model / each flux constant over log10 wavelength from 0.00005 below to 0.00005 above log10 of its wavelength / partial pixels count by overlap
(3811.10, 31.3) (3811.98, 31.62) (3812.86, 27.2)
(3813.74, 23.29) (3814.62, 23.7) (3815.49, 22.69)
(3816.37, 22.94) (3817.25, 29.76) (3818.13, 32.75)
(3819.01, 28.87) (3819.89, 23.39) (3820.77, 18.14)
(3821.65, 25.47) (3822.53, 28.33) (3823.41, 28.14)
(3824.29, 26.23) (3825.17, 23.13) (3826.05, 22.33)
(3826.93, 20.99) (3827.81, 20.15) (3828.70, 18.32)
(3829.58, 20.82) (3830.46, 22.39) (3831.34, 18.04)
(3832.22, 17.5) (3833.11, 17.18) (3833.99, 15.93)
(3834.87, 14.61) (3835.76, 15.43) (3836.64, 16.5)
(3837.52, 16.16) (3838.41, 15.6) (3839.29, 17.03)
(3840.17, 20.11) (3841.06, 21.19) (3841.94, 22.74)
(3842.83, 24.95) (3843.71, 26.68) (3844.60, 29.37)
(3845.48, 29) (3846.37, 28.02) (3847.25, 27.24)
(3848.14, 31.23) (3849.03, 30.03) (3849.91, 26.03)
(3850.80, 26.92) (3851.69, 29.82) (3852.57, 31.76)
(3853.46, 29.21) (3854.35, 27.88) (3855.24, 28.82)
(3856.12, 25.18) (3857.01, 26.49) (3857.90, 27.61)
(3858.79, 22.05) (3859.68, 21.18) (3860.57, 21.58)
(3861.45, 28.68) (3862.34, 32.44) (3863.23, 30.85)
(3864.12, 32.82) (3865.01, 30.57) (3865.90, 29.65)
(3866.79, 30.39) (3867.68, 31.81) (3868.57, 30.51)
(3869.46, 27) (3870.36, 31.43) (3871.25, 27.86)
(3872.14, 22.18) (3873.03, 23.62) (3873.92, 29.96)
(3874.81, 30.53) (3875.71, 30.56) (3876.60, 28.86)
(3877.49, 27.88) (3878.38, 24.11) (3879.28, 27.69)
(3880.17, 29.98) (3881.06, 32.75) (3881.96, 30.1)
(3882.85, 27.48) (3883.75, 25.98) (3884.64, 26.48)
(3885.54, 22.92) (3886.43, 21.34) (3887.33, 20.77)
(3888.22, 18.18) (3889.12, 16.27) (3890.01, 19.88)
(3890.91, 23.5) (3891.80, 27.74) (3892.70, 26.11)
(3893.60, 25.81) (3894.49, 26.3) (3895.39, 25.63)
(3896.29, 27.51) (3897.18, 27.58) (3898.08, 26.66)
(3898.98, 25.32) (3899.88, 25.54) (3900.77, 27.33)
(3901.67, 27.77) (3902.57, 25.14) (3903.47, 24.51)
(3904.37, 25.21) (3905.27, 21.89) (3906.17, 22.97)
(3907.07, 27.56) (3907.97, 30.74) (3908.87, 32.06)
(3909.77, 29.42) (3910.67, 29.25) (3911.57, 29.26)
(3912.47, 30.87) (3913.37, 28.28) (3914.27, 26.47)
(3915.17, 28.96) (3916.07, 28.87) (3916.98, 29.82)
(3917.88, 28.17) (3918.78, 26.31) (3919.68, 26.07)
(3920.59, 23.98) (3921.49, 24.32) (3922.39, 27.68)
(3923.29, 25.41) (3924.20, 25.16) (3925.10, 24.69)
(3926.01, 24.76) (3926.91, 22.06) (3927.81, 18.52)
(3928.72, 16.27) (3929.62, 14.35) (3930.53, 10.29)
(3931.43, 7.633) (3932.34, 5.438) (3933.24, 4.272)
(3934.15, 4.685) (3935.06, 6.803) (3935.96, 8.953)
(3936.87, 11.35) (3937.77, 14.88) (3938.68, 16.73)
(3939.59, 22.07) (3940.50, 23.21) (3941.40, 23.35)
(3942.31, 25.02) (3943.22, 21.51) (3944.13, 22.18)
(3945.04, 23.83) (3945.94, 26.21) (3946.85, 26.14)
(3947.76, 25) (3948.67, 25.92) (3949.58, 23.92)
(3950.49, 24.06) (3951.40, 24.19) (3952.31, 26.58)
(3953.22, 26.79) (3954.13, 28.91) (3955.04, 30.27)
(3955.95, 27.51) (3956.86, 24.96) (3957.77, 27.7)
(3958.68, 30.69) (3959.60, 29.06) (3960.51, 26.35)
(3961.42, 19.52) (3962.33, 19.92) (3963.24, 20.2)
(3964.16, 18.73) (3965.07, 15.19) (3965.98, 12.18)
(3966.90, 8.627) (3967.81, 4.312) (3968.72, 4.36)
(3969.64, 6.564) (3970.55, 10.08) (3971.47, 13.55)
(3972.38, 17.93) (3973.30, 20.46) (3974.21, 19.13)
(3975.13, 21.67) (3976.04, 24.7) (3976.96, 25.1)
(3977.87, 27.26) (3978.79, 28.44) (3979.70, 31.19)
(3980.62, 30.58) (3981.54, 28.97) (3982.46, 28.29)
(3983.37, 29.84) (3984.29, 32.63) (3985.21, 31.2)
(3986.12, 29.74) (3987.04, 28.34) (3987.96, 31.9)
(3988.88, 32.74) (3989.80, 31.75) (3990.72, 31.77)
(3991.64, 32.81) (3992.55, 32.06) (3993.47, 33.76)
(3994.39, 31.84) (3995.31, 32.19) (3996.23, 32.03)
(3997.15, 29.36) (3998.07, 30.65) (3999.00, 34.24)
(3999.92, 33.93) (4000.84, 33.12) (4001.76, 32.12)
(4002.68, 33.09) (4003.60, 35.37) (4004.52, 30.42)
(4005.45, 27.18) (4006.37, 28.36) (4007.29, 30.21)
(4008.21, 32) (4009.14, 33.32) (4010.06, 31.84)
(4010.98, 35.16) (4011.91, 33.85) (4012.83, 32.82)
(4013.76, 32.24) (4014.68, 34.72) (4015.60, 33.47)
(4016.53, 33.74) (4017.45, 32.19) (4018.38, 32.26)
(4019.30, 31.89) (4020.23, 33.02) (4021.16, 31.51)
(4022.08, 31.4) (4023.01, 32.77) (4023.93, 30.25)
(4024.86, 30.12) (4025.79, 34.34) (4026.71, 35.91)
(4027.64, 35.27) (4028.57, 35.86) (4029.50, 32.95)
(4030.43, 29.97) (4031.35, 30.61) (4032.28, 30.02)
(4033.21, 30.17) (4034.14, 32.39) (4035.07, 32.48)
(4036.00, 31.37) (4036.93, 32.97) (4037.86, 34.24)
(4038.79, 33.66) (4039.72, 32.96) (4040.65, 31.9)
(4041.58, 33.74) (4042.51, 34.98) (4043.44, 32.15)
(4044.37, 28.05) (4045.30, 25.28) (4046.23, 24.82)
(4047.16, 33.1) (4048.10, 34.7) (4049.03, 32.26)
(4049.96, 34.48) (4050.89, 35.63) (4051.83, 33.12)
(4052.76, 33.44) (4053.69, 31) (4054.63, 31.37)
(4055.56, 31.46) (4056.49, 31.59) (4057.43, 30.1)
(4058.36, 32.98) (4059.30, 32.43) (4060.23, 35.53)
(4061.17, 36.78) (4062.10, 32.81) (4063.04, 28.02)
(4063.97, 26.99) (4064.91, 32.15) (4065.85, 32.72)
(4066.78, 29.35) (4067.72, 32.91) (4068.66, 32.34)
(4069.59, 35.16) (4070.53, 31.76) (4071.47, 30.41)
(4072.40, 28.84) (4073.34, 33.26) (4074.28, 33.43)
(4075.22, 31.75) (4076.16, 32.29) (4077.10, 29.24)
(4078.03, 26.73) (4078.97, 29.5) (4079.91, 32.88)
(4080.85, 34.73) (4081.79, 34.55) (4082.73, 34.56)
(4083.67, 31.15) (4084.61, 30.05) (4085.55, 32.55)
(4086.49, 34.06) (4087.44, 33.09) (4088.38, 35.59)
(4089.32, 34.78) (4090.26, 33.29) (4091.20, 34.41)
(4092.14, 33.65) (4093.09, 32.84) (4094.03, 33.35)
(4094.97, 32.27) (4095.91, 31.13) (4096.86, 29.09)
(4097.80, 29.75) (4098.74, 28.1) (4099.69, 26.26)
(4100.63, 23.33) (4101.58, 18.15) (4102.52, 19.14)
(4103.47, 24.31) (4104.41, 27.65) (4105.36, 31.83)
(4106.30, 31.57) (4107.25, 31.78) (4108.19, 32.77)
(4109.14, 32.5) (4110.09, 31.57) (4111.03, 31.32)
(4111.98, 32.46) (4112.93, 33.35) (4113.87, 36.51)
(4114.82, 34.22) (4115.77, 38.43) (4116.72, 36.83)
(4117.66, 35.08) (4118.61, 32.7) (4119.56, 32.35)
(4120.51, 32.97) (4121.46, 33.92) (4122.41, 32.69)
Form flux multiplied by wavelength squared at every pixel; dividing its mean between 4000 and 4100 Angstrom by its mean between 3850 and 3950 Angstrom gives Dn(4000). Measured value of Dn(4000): 1.4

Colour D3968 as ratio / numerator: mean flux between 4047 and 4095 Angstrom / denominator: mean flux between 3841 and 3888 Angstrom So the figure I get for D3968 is 1.18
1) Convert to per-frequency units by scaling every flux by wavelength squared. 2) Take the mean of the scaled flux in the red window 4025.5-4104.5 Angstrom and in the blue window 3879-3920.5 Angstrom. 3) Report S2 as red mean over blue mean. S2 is 1.3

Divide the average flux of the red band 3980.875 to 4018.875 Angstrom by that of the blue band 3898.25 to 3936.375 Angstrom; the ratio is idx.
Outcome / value 1.40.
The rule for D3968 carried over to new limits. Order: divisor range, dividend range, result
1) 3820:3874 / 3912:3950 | 0.85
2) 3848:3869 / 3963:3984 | 0.69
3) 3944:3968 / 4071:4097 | 1.40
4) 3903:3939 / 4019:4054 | 1.49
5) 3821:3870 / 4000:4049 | 1.30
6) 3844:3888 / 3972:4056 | 1.12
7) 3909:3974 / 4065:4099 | 1.53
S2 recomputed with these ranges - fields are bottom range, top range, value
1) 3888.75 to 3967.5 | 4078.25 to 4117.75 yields 1.49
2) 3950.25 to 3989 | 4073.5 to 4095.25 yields 1.49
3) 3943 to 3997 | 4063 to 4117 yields 1.35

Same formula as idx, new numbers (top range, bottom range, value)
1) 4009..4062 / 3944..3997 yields 1.31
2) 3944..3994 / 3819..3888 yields 0.96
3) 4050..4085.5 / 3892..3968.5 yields 1.41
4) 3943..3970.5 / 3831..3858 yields 0.91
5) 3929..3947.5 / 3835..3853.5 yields 0.66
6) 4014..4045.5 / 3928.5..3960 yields 1.59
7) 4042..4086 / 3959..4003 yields 1.26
